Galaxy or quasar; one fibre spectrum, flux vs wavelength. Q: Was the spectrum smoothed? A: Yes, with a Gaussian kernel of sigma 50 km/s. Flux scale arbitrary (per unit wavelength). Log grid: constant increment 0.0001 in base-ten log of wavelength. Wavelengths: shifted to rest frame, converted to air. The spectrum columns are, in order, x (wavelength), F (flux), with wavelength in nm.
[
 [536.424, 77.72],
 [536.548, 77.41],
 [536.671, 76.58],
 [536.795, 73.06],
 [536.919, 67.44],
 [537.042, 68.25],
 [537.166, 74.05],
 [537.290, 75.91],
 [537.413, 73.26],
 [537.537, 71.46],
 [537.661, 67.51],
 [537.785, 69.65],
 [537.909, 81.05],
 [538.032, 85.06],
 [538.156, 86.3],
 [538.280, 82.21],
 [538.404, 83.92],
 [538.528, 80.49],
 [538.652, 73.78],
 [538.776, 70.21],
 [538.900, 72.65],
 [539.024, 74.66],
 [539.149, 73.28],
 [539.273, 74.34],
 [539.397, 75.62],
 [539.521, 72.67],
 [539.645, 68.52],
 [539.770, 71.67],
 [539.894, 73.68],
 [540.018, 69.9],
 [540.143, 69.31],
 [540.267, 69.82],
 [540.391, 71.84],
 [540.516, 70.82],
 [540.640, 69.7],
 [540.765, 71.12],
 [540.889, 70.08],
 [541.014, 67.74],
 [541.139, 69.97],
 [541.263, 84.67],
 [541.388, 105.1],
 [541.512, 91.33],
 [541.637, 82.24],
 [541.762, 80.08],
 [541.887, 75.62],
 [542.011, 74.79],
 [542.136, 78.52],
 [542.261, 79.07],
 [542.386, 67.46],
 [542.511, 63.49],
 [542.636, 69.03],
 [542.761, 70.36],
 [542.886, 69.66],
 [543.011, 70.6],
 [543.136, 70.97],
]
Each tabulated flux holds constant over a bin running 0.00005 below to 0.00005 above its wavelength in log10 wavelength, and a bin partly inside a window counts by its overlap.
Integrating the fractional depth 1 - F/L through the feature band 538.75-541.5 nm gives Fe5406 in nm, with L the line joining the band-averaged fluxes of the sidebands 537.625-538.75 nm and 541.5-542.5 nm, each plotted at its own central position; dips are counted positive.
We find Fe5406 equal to 0.15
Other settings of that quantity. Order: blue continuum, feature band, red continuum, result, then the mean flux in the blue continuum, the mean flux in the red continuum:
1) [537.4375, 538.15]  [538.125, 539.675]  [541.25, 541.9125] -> 0.06 nm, 75.7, 87.2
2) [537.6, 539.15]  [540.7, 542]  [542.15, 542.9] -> -0.13 nm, 77.1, 70.4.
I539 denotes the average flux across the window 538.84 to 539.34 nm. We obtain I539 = 73.7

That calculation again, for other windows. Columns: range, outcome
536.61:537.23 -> 71.8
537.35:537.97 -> 72.6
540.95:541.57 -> 83.7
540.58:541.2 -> 69.6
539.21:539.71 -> 72.8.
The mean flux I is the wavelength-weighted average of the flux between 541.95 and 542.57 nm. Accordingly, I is 72.6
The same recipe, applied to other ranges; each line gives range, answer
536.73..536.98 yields 70.1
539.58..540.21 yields 70.6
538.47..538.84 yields 74.8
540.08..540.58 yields 70.5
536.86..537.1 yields 68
